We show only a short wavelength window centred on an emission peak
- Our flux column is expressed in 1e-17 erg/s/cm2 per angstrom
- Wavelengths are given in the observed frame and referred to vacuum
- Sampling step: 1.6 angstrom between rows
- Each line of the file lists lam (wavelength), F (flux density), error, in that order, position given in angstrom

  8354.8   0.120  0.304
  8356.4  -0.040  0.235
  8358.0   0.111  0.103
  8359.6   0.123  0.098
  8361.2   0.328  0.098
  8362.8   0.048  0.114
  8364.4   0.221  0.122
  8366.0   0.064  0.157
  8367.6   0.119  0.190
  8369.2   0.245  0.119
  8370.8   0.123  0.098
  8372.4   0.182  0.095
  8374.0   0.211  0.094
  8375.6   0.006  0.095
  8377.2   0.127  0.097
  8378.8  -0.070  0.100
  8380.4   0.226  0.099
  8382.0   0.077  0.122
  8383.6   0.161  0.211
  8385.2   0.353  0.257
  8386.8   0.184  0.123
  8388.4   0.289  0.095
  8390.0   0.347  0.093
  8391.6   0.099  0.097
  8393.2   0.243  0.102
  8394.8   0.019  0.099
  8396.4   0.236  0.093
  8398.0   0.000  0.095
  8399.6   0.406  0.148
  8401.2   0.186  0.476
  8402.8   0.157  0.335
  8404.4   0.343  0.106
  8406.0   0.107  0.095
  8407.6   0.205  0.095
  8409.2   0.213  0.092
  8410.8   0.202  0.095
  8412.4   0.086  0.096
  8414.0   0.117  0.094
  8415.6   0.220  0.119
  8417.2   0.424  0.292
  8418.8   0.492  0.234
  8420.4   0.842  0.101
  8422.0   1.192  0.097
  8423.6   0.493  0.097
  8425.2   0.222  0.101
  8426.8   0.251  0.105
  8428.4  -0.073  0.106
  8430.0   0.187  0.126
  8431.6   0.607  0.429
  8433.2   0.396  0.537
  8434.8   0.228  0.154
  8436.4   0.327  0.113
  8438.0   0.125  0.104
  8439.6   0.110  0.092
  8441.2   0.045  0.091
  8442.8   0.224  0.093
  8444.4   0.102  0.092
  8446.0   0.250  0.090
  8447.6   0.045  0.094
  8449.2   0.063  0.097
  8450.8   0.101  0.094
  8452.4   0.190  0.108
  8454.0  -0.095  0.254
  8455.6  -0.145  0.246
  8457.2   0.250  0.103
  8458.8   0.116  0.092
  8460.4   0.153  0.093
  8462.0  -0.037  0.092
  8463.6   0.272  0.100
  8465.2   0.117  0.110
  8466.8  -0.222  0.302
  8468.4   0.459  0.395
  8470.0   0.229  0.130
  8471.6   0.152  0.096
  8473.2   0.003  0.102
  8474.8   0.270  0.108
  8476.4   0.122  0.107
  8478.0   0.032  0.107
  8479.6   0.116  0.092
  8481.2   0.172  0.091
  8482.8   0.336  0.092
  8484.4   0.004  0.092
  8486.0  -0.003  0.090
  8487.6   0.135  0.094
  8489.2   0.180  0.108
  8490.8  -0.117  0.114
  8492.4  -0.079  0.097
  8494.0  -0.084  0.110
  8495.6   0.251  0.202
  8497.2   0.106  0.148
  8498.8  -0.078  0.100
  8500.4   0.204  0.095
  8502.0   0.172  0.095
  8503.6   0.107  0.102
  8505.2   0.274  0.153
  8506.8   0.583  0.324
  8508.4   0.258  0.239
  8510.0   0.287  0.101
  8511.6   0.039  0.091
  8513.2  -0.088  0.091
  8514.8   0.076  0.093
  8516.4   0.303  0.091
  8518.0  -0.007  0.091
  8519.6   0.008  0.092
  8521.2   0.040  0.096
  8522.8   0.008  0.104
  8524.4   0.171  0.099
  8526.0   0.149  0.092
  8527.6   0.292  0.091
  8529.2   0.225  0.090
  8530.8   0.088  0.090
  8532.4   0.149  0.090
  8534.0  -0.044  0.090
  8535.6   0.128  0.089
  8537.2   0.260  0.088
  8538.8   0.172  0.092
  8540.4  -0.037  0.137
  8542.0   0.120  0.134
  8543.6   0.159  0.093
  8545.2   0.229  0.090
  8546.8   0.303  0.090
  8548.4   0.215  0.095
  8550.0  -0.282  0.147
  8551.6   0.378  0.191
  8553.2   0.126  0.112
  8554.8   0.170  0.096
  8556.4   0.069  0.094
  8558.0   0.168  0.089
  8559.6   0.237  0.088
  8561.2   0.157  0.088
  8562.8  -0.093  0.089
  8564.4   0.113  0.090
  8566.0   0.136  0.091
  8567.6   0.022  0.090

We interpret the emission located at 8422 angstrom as H-beta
